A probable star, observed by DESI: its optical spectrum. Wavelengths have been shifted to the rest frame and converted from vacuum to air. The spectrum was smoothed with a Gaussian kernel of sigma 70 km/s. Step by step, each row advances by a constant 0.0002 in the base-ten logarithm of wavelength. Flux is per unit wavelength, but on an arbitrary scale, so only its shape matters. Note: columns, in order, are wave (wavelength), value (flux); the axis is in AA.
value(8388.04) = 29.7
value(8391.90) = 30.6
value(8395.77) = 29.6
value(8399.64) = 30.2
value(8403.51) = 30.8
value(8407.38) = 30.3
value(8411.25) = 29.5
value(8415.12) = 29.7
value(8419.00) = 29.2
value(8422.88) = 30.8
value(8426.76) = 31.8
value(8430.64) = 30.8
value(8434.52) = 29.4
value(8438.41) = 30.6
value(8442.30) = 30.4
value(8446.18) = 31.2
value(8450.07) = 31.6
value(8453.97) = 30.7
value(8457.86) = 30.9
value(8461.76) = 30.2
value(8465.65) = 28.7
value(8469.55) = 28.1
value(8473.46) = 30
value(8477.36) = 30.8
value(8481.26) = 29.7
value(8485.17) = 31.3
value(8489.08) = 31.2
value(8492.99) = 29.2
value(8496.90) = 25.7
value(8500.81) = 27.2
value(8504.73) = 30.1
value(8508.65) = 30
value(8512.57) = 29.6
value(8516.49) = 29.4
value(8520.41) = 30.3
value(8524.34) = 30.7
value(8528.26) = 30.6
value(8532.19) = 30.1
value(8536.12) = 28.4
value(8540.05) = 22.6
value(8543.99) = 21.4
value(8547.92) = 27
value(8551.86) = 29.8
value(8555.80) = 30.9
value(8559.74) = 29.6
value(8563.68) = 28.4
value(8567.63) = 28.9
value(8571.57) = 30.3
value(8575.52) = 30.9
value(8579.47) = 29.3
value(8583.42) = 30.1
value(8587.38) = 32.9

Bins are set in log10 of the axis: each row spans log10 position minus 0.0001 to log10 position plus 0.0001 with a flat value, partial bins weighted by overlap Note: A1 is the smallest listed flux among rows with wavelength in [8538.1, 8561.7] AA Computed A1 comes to 21.4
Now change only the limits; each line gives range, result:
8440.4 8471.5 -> 28.1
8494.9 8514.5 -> 25.7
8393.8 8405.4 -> 29.6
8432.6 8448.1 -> 29.4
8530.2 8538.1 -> 28.4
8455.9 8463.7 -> 30.2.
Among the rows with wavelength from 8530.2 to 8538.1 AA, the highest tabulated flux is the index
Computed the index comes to 30.1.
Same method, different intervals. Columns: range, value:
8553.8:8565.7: 30.9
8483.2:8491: 31.3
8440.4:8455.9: 31.6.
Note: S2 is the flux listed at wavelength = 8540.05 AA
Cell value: 22.6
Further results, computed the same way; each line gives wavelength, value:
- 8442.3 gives 30.4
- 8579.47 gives 29.3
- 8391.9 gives 30.6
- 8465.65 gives 28.7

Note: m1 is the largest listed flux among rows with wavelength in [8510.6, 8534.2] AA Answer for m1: 30.7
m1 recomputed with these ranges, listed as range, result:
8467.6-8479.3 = 30.8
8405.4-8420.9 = 30.3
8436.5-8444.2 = 30.6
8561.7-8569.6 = 28.9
